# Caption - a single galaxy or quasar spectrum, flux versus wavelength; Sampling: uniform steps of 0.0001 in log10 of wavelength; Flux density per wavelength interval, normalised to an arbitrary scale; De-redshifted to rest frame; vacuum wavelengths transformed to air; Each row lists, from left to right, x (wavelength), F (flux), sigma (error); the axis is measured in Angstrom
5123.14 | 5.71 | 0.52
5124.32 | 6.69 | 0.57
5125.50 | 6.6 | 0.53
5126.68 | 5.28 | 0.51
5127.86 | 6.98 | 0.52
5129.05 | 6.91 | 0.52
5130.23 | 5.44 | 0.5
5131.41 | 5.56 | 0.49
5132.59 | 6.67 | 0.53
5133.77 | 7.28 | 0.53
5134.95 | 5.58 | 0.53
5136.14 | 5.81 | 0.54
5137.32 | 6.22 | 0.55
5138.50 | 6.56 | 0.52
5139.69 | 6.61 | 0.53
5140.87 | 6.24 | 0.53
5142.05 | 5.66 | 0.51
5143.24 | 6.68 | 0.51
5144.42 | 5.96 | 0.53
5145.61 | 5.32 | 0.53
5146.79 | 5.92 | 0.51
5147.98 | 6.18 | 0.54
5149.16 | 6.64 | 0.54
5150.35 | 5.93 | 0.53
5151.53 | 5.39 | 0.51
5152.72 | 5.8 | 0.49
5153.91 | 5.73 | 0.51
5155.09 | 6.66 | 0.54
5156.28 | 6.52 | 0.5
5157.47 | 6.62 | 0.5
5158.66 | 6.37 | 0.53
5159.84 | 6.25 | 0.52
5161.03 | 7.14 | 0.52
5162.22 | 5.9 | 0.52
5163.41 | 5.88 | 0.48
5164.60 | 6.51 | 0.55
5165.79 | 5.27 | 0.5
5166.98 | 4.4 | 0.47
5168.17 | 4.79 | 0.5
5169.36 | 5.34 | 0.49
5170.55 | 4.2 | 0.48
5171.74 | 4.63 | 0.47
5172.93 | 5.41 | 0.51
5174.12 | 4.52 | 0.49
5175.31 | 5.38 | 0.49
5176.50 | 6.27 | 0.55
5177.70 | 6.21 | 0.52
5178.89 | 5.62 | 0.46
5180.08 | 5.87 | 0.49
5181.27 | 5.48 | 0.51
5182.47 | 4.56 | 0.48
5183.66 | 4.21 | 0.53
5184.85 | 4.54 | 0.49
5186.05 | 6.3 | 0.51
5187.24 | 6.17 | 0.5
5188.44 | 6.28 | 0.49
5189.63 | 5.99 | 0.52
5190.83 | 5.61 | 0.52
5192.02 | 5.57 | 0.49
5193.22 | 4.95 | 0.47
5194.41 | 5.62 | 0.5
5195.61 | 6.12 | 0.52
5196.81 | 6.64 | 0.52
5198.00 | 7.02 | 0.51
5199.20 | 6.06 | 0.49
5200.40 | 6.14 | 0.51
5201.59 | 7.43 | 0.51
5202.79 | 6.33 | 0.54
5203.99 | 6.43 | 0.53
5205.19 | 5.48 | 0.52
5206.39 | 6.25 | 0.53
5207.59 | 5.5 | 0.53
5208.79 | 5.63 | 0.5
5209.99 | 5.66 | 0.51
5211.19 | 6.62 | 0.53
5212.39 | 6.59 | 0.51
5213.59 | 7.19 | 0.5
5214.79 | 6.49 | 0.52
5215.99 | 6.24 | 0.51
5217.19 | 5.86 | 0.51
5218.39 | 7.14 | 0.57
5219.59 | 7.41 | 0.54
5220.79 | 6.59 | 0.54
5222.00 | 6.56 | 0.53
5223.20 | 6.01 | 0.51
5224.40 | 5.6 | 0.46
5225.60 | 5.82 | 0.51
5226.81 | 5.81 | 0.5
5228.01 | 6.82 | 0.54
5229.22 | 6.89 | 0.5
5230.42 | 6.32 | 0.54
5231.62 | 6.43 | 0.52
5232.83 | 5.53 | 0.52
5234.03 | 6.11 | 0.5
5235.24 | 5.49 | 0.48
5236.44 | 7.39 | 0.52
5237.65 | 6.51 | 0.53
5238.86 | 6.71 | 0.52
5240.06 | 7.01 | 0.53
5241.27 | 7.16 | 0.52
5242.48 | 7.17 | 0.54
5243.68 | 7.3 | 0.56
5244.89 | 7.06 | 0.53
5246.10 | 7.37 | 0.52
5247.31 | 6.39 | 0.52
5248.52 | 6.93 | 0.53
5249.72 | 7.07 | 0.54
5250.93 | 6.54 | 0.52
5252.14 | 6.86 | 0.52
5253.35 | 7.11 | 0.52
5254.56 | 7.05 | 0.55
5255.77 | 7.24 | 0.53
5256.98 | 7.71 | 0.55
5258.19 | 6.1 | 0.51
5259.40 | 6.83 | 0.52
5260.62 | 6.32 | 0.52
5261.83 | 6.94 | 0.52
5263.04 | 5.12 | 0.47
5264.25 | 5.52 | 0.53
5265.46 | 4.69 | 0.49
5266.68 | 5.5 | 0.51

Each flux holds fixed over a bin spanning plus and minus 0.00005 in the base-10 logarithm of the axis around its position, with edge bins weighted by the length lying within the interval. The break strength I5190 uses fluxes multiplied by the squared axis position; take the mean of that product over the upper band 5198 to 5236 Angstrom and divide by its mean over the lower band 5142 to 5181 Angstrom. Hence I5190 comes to 1.1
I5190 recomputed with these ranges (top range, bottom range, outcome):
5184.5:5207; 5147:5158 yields 1.00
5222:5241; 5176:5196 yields 1.15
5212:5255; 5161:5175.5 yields 1.29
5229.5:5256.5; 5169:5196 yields 1.28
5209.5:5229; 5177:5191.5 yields 1.17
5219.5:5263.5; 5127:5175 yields 1.16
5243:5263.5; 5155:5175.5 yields 1.25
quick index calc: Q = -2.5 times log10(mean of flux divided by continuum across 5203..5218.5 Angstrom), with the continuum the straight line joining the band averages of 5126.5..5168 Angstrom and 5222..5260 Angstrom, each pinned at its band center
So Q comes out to 0.046 mag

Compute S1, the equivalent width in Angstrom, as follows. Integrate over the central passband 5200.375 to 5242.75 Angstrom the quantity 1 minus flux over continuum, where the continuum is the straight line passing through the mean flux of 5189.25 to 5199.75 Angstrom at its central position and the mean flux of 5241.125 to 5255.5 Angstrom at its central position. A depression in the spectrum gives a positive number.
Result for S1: 0.5 Angstrom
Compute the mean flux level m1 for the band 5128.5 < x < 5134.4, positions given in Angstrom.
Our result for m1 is 6.37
